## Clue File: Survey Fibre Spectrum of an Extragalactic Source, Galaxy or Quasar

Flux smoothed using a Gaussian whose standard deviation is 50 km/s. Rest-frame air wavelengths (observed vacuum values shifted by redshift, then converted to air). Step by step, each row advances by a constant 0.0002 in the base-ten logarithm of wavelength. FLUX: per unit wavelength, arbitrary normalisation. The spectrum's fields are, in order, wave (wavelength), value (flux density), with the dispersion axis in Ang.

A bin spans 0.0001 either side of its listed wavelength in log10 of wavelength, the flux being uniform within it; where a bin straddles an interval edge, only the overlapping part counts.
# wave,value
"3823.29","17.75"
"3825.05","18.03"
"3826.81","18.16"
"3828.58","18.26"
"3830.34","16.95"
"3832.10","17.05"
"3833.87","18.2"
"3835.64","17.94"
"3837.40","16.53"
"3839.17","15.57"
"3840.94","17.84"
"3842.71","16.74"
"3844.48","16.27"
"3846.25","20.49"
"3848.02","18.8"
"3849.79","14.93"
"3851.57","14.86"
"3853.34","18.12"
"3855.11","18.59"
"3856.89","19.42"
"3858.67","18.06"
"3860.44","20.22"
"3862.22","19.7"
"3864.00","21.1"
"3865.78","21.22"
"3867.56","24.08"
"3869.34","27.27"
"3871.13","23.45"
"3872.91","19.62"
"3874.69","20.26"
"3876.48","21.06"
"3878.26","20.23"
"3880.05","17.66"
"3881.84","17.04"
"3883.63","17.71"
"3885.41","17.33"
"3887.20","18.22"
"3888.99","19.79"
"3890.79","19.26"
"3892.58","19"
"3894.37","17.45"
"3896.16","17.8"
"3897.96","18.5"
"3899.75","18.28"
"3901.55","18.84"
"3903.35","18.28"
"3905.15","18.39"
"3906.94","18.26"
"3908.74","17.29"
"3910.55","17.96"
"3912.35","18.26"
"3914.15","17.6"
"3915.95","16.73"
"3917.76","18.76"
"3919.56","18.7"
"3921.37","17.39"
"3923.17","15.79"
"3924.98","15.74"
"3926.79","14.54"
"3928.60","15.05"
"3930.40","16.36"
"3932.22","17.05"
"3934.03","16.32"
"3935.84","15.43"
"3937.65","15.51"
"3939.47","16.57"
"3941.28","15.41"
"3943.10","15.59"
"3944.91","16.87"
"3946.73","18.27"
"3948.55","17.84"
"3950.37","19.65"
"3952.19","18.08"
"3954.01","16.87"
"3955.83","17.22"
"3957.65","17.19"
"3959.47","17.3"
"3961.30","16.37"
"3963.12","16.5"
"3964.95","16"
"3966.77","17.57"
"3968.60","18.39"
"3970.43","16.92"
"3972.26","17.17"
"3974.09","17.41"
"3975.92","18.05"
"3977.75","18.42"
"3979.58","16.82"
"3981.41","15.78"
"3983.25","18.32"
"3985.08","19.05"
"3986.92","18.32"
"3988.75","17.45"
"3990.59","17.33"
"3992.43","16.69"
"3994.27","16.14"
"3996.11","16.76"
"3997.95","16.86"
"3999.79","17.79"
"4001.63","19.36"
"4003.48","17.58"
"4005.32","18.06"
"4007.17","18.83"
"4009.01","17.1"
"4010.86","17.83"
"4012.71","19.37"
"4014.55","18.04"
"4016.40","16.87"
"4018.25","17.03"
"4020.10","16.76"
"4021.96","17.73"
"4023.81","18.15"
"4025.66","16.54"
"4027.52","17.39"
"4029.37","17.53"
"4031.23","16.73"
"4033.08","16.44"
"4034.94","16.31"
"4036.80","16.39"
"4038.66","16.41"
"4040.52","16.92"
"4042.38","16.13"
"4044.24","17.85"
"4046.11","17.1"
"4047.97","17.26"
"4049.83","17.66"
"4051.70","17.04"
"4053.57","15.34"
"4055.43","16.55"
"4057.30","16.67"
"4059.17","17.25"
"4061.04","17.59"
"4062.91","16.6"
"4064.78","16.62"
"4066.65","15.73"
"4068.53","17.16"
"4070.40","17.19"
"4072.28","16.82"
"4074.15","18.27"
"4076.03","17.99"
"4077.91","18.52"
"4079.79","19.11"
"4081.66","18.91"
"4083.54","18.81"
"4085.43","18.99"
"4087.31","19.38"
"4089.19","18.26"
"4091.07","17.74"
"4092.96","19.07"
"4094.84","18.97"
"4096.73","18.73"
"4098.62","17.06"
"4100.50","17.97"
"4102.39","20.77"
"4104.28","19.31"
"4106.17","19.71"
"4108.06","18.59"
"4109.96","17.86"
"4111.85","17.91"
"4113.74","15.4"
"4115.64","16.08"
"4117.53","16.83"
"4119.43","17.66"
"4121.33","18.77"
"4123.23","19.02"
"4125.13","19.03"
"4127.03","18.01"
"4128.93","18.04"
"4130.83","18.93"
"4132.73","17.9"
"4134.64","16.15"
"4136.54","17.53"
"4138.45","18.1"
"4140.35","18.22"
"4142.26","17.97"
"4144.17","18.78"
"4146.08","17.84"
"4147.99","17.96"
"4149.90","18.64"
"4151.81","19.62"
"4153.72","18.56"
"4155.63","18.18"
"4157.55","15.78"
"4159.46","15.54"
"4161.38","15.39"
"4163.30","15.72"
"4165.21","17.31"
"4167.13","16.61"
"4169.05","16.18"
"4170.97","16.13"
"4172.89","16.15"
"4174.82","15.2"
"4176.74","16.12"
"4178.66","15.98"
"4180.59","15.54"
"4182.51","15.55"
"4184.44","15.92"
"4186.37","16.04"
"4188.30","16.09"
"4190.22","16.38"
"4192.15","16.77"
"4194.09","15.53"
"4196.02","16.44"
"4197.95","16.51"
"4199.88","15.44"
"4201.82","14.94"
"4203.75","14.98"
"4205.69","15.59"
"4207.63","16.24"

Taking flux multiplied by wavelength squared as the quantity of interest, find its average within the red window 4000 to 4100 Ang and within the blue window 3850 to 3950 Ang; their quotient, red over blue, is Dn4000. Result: 1.04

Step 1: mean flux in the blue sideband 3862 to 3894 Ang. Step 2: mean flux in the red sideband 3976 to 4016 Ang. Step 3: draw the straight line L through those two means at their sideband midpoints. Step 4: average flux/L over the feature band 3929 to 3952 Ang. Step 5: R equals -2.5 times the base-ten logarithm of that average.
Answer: 0.13 mag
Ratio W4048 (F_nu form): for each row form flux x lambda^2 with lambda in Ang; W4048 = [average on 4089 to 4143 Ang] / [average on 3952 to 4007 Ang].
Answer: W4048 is 1.1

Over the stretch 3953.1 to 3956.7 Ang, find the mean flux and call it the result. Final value 17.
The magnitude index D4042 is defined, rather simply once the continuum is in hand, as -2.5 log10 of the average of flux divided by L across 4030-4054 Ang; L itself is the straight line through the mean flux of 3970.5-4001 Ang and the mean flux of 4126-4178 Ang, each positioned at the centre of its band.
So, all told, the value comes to 0.04 mag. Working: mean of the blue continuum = 17.4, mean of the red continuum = 17.3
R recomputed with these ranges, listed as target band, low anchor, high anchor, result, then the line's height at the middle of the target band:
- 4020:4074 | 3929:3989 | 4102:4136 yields 0.05 mag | 17.6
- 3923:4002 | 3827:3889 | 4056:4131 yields 0.09 mag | 18.5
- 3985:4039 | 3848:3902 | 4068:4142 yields 0.07 mag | 18.6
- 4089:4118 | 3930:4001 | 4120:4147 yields -0.01 mag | 18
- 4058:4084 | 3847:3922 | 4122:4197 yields 0.00 mag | 17.7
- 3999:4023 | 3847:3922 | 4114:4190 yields 0.01 mag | 18.1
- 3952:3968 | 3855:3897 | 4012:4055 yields 0.08 mag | 18.4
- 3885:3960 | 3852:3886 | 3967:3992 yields 0.09 mag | 18.9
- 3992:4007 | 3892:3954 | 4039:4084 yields -0.01 mag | 17.3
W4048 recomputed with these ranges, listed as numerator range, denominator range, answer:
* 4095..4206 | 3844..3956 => 1.07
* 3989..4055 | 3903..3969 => 1.06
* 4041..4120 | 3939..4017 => 1.07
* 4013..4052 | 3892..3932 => 1.04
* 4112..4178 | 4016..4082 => 1.06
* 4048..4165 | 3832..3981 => 1.10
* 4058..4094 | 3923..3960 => 1.15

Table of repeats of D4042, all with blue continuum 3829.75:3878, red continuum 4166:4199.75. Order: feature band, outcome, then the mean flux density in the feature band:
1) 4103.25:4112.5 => -0.120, 18.7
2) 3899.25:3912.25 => 0.026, 18.2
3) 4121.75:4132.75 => -0.123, 18.6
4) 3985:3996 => 0.032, 17.3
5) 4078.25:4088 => -0.122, 19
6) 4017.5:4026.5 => 0.018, 17.3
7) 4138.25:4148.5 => -0.109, 18.2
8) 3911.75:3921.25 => 0.033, 17.9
